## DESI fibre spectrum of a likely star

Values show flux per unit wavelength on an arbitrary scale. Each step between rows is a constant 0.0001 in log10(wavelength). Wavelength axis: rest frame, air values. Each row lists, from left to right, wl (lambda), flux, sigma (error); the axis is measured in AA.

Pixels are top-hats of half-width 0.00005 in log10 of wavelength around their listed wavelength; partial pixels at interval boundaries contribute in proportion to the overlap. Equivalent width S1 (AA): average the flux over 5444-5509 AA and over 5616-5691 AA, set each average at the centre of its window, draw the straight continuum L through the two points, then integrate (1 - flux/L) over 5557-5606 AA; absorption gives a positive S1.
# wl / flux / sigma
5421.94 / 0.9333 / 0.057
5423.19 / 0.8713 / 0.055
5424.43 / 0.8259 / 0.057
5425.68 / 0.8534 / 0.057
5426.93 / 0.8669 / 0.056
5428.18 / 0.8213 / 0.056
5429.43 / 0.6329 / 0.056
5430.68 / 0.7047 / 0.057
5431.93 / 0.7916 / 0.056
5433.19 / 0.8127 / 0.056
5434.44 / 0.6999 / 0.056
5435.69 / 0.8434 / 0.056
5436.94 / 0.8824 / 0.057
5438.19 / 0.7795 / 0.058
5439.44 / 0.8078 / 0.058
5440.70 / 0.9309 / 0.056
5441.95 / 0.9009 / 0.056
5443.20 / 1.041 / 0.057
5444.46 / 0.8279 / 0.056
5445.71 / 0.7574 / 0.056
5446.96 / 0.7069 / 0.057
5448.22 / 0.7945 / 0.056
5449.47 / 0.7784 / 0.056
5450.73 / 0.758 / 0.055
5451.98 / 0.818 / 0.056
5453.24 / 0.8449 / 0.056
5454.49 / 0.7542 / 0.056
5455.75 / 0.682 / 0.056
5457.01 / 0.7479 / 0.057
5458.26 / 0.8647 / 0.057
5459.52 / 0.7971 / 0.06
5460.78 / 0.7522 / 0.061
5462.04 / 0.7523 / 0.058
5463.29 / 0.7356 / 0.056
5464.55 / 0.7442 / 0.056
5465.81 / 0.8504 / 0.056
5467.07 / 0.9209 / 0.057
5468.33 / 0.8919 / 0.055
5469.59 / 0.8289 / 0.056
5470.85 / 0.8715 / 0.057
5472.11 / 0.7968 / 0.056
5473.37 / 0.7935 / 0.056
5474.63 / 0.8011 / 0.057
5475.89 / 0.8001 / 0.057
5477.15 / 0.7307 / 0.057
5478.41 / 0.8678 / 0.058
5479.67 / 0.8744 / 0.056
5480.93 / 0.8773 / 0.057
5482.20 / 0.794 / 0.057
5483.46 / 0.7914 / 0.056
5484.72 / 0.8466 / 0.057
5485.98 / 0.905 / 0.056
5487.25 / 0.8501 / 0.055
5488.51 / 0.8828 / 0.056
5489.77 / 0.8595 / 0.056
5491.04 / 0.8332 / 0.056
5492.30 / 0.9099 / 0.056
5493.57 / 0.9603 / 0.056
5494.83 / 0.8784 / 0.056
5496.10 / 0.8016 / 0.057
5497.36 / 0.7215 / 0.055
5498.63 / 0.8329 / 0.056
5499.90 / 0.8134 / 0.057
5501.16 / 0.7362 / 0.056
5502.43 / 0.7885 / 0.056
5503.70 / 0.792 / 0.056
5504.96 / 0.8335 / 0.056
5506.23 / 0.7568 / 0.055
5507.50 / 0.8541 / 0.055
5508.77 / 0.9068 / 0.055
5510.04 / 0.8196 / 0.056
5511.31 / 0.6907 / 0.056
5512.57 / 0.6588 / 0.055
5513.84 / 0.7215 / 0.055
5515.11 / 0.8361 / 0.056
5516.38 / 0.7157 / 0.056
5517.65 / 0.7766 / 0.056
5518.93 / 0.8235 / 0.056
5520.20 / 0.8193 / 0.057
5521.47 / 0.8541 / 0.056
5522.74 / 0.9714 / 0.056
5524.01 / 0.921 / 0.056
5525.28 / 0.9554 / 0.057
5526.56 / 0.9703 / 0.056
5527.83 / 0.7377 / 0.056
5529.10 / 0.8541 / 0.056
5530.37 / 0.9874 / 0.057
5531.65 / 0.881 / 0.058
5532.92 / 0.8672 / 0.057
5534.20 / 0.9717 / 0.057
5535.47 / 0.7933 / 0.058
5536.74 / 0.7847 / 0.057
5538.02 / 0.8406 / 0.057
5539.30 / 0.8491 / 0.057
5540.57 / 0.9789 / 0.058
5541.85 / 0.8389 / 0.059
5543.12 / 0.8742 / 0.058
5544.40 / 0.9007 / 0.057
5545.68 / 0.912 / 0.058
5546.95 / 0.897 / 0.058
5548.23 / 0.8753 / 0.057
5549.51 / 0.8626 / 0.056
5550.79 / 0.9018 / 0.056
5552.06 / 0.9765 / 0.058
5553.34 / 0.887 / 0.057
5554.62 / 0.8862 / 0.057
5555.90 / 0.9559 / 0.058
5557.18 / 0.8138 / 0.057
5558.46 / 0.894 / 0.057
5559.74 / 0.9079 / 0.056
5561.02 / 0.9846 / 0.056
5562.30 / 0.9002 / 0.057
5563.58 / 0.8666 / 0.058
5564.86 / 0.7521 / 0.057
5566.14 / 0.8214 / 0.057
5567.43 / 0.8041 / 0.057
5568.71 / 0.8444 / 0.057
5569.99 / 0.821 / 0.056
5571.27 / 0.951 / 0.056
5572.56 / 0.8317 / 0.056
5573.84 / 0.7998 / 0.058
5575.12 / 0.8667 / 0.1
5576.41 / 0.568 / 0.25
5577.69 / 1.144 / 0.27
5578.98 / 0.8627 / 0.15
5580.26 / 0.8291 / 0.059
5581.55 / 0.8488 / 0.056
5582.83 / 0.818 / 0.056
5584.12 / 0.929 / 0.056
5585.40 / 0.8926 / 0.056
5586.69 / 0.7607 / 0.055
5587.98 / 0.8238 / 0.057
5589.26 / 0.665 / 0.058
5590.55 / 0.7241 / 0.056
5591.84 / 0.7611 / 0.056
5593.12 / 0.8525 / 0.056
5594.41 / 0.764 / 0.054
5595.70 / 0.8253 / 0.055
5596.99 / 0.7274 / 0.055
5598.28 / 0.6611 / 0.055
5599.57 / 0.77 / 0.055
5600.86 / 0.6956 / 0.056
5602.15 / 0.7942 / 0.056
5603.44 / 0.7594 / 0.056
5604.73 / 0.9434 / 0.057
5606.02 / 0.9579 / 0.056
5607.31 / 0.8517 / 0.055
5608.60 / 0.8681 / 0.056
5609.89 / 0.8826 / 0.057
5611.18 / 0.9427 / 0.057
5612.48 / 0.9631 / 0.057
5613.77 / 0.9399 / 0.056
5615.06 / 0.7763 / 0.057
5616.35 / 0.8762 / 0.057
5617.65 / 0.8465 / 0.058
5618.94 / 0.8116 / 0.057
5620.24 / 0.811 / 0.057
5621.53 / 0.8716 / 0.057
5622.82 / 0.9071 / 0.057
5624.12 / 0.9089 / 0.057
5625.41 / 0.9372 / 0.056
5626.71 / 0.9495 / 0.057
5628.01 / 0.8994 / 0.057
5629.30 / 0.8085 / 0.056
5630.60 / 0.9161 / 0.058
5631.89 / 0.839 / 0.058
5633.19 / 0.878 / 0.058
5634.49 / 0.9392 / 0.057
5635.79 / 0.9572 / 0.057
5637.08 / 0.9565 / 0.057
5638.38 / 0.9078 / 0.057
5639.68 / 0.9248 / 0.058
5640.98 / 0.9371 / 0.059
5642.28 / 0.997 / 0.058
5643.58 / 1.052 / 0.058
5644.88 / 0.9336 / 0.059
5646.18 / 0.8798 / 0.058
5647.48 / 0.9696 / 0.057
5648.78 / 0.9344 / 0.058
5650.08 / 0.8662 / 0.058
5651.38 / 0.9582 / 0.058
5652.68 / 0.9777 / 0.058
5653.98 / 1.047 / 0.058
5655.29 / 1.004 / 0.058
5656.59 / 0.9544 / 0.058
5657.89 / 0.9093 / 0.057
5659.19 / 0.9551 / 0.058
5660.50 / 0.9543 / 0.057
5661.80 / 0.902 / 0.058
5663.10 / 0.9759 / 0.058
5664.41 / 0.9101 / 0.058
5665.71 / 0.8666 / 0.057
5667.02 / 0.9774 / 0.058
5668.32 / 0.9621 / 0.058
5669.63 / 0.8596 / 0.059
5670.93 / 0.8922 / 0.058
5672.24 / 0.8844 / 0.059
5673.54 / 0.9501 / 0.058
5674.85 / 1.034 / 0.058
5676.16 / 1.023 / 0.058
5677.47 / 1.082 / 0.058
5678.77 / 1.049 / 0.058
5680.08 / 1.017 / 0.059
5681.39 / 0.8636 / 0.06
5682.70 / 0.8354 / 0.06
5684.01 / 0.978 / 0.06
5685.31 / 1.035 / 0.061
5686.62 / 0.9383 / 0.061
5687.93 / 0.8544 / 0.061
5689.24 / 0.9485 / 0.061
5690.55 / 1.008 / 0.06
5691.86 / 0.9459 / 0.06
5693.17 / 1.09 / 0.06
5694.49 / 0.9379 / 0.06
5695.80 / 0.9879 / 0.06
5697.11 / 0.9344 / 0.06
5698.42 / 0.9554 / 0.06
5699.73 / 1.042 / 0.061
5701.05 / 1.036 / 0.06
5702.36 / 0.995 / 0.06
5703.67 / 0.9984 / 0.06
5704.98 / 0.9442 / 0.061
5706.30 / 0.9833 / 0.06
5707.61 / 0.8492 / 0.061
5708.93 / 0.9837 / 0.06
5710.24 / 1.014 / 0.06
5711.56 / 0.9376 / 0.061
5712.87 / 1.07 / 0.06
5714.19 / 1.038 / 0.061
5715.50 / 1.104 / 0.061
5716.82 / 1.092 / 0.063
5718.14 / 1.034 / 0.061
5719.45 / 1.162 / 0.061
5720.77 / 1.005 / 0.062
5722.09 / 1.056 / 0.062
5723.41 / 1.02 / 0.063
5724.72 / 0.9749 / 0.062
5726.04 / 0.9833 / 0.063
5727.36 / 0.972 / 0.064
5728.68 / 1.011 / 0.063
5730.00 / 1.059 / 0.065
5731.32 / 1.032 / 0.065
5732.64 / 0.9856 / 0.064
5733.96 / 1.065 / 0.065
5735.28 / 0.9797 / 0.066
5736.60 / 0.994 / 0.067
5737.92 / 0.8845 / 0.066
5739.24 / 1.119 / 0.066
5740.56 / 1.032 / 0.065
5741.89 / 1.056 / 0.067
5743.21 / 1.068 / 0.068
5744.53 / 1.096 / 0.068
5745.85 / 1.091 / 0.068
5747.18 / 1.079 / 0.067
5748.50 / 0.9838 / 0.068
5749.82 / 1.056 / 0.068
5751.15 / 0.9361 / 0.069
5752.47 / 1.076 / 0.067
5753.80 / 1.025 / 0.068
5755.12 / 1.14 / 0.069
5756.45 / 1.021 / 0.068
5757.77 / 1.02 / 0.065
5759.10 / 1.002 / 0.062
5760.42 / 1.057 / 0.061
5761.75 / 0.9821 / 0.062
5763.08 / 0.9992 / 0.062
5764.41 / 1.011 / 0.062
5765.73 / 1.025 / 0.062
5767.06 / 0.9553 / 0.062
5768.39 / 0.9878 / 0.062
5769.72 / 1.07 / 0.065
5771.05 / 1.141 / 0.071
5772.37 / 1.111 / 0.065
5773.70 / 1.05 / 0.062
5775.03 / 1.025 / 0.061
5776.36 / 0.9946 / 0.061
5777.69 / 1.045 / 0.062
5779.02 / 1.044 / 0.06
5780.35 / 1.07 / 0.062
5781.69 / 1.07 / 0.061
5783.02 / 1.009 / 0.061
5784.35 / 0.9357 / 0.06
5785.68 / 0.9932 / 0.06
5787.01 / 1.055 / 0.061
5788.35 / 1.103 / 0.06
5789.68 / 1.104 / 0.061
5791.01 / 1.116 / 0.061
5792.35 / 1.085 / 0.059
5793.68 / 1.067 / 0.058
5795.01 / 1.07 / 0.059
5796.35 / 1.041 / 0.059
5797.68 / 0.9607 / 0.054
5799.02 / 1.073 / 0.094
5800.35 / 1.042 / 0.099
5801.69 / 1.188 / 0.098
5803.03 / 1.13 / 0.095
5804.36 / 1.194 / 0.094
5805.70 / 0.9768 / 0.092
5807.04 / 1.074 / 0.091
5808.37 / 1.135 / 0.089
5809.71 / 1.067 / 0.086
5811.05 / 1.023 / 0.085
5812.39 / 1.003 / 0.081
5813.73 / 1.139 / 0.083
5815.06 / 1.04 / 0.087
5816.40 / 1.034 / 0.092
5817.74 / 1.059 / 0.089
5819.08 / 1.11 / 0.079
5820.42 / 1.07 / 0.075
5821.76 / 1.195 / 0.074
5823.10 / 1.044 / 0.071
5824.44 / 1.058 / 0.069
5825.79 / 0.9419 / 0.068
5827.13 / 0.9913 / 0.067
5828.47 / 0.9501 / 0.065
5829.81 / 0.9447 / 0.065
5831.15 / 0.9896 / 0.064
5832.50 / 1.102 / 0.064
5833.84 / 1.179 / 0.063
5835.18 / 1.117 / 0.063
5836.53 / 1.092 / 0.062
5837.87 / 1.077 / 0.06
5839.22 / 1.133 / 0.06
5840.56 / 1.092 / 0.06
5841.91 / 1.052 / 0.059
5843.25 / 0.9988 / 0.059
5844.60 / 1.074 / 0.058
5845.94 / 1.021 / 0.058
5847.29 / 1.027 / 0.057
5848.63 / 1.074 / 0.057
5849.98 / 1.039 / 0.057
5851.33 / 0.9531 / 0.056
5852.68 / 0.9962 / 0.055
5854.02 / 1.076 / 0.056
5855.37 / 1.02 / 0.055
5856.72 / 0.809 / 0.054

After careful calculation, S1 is 3.3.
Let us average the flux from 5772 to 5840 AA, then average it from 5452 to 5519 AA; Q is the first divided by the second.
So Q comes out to 1.3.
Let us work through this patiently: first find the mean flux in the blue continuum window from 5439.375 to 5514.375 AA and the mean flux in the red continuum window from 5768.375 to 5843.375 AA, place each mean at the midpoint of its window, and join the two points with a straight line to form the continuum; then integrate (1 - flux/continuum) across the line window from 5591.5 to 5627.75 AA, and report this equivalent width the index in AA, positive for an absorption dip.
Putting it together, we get 2.7 AA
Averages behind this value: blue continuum 0.816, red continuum 1.06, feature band 0.846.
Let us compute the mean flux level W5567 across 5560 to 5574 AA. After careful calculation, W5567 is 0.856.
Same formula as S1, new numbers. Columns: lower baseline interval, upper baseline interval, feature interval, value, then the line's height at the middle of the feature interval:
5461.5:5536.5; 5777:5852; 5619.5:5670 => 0.5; 0.937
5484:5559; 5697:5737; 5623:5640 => 0.6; 0.942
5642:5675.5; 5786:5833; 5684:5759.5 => -1.4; 0.994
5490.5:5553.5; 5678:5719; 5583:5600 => 2.3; 0.902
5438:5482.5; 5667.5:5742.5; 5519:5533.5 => -0.5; 0.862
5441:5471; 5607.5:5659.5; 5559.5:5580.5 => 0.5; 0.878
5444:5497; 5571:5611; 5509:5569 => -3.1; 0.819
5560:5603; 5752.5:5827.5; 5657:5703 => -1.5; 0.929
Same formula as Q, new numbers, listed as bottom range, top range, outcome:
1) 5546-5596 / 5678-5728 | 1.17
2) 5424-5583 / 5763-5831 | 1.26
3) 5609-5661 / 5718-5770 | 1.12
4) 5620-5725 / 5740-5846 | 1.10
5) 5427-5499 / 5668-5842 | 1.26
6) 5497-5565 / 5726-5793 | 1.21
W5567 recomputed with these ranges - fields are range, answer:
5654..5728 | 0.979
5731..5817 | 1.05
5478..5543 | 0.841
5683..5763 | 1.01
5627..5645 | 0.925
